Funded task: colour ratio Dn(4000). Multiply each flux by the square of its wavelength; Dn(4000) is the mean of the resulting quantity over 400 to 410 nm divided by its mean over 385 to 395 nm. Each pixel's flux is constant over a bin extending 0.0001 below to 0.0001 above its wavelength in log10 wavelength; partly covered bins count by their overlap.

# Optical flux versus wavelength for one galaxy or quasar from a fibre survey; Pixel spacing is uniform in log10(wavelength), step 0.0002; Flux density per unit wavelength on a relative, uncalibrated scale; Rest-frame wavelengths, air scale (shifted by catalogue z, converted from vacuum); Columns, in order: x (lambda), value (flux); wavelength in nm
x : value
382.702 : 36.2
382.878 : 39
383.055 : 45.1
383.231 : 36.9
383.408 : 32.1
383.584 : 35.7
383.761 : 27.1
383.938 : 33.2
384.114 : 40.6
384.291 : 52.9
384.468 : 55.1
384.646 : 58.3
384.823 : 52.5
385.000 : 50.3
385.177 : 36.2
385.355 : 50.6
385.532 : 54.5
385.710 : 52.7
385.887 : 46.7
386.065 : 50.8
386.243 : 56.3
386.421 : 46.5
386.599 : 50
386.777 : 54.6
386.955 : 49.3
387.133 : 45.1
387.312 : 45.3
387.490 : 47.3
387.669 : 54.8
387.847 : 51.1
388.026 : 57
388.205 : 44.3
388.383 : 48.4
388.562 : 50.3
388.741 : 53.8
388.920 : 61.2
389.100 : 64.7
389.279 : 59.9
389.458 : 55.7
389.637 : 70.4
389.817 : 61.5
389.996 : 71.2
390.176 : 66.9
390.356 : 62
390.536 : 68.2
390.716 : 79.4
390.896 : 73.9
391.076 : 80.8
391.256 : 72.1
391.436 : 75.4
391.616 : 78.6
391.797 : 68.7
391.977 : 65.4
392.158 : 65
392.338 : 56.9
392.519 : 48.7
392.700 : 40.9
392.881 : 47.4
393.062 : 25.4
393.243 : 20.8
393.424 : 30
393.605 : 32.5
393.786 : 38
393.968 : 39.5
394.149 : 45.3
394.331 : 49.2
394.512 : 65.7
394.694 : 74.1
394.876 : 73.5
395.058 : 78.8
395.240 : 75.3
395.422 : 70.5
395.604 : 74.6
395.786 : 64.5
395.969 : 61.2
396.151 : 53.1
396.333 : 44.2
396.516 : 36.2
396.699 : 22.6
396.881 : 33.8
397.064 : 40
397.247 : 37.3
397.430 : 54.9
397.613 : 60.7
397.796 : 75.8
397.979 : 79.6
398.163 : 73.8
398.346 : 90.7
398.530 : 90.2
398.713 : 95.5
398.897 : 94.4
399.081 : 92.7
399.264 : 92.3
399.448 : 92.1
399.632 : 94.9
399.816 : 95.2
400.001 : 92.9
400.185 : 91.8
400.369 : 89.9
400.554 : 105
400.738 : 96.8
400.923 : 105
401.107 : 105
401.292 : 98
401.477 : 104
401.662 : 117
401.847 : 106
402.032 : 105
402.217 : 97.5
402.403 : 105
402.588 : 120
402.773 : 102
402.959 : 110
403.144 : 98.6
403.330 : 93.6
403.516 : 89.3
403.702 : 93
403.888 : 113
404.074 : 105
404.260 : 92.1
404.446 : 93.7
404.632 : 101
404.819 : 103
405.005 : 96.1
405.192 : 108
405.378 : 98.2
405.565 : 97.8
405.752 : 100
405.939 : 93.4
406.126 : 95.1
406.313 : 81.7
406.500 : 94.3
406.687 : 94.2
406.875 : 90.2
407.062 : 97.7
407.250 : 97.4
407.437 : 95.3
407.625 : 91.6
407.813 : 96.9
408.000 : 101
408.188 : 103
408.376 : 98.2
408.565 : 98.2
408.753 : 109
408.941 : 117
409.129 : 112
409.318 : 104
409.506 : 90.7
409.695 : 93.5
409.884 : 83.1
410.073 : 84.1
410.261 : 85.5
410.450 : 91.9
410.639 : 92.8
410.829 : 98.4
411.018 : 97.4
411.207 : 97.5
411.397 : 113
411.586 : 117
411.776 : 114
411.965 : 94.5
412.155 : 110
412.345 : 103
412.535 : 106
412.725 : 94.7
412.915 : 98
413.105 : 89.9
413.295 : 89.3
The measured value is 1.9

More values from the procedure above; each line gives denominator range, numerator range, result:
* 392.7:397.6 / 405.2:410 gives 2.09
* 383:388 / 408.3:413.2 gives 2.41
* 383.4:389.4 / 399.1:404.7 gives 2.19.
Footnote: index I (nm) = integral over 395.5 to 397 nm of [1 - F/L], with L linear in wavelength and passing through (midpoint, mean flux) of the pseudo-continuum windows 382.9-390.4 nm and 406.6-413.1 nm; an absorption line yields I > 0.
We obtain 0.46 nm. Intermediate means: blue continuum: 50.8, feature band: 48.8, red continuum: 99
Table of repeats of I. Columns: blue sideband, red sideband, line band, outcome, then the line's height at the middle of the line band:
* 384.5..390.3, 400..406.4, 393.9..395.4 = 0.24 nm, 75.1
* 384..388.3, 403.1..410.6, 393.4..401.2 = 0.60 nm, 75.3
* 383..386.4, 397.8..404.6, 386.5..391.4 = 0.00 nm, 59.1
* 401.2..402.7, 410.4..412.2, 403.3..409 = 0.37 nm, 105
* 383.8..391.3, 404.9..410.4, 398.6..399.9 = -0.23 nm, 79.5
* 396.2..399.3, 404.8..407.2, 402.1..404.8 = -0.47 nm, 86.4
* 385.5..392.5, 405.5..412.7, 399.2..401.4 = -0.41 nm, 81.3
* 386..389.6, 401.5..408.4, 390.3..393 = -0.10 nm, 63.1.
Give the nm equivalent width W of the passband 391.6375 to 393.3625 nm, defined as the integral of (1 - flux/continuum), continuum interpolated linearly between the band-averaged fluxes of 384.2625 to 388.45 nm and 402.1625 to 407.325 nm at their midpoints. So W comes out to 0.43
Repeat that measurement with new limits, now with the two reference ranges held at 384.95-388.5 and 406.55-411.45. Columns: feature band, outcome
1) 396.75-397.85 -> 0.36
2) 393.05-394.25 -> 0.57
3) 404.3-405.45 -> -0.15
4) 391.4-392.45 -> -0.12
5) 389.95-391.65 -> -0.42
